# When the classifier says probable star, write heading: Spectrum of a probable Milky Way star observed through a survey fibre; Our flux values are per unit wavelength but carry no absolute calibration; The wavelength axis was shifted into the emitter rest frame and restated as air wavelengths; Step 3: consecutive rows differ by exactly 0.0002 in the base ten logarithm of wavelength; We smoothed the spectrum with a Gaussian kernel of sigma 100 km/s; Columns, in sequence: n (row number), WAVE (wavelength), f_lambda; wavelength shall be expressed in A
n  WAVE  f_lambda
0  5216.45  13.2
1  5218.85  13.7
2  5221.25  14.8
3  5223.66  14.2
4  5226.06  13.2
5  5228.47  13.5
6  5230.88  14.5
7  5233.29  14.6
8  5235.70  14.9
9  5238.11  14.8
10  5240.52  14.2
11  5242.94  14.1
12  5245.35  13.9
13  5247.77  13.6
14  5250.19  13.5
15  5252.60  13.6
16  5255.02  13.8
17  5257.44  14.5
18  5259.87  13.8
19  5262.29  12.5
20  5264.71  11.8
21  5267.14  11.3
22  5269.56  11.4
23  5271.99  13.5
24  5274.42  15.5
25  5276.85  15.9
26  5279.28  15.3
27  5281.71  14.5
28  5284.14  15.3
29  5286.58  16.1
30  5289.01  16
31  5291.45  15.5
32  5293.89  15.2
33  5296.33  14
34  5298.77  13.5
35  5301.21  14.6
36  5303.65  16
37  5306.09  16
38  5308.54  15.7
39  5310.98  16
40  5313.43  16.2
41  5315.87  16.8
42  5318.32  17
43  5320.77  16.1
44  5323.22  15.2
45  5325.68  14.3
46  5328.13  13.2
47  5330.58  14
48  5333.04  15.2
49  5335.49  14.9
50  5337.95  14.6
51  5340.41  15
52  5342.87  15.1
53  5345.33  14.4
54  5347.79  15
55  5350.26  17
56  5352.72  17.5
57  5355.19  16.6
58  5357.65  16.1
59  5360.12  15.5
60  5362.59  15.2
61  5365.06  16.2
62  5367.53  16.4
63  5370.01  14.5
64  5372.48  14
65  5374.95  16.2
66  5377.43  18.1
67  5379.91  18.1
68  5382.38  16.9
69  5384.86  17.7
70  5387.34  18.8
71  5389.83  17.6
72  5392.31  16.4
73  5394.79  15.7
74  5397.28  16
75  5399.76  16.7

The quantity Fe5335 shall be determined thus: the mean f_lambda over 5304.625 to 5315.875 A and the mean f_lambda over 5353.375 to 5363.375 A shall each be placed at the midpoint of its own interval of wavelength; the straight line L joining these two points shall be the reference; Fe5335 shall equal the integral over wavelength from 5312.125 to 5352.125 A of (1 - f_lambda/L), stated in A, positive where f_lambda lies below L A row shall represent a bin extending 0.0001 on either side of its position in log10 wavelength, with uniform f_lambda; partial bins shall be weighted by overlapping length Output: 1.9 A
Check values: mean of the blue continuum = 16.1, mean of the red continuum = 16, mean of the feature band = 15.3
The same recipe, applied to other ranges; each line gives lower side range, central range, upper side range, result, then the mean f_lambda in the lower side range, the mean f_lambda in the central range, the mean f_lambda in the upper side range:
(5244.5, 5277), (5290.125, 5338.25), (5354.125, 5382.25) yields -1.57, 13.4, 15.2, 16.1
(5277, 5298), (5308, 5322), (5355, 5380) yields -0.76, 15.2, 16.3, 16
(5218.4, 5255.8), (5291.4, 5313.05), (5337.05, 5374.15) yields -0.44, 14.1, 15.2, 15.6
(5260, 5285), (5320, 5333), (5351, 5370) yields 0.52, 13.7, 14.6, 16.1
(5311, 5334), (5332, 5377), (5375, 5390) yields 2.86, 15.4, 15.6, 17.7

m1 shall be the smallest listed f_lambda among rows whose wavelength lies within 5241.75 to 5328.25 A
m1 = 11.3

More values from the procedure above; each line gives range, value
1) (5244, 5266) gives 11.8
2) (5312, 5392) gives 13.2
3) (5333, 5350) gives 14.4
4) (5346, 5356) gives 15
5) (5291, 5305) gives 13.5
